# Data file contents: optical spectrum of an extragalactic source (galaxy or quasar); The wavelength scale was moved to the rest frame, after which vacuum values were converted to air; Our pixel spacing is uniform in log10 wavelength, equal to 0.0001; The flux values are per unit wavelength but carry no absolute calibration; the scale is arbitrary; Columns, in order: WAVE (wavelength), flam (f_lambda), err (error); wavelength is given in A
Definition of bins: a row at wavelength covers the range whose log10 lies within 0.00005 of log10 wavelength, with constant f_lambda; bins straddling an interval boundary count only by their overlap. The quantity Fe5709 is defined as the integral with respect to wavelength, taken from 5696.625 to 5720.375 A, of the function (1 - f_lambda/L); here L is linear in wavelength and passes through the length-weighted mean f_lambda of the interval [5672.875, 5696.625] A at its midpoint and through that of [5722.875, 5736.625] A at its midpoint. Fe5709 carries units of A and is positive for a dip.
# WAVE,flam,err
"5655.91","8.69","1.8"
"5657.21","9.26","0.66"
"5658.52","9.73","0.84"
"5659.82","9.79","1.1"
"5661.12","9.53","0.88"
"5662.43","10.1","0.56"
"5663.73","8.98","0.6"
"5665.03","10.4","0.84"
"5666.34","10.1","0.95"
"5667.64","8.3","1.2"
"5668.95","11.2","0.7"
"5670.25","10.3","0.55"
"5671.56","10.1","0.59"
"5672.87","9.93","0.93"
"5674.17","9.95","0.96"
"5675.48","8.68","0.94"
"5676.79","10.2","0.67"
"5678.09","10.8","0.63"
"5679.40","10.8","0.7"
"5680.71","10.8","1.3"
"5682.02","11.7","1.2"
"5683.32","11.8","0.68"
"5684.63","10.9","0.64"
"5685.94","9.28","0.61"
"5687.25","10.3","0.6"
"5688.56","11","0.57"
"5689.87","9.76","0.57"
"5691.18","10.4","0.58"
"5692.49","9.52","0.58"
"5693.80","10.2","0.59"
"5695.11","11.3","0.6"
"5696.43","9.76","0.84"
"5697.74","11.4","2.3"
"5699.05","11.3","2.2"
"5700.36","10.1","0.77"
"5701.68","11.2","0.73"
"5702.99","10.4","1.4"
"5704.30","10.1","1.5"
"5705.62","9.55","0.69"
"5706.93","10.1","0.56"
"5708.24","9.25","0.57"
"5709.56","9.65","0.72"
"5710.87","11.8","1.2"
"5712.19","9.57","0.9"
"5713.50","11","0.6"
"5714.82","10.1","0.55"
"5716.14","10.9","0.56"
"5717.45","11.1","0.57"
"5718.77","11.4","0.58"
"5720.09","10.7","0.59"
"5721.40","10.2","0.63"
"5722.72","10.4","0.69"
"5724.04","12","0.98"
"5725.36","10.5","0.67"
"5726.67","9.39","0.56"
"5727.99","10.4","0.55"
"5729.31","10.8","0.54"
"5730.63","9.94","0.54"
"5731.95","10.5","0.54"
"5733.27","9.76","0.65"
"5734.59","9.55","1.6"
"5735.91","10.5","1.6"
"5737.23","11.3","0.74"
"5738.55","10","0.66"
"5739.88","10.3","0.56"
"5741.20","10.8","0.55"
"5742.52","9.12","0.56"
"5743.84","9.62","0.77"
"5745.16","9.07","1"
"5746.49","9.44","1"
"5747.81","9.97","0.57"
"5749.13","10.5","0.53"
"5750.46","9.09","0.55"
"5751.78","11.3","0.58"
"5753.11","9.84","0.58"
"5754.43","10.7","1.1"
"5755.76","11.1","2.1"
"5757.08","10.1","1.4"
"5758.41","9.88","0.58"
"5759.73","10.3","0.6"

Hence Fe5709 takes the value -0.3 A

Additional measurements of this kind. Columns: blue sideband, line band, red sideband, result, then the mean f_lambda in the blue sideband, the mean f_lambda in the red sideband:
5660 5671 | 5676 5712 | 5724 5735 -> -1.6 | 9.86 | 10.2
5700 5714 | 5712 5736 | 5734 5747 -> -0.9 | 10.2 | 9.98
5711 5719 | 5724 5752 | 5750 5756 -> 1.1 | 10.7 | 10.4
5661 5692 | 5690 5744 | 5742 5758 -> -1.5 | 10.2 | 9.99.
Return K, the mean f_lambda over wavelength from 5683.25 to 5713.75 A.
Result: 10.4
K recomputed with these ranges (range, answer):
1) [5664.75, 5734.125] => 10.4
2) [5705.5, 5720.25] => 10.4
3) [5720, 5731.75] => 10.5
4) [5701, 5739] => 10.4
